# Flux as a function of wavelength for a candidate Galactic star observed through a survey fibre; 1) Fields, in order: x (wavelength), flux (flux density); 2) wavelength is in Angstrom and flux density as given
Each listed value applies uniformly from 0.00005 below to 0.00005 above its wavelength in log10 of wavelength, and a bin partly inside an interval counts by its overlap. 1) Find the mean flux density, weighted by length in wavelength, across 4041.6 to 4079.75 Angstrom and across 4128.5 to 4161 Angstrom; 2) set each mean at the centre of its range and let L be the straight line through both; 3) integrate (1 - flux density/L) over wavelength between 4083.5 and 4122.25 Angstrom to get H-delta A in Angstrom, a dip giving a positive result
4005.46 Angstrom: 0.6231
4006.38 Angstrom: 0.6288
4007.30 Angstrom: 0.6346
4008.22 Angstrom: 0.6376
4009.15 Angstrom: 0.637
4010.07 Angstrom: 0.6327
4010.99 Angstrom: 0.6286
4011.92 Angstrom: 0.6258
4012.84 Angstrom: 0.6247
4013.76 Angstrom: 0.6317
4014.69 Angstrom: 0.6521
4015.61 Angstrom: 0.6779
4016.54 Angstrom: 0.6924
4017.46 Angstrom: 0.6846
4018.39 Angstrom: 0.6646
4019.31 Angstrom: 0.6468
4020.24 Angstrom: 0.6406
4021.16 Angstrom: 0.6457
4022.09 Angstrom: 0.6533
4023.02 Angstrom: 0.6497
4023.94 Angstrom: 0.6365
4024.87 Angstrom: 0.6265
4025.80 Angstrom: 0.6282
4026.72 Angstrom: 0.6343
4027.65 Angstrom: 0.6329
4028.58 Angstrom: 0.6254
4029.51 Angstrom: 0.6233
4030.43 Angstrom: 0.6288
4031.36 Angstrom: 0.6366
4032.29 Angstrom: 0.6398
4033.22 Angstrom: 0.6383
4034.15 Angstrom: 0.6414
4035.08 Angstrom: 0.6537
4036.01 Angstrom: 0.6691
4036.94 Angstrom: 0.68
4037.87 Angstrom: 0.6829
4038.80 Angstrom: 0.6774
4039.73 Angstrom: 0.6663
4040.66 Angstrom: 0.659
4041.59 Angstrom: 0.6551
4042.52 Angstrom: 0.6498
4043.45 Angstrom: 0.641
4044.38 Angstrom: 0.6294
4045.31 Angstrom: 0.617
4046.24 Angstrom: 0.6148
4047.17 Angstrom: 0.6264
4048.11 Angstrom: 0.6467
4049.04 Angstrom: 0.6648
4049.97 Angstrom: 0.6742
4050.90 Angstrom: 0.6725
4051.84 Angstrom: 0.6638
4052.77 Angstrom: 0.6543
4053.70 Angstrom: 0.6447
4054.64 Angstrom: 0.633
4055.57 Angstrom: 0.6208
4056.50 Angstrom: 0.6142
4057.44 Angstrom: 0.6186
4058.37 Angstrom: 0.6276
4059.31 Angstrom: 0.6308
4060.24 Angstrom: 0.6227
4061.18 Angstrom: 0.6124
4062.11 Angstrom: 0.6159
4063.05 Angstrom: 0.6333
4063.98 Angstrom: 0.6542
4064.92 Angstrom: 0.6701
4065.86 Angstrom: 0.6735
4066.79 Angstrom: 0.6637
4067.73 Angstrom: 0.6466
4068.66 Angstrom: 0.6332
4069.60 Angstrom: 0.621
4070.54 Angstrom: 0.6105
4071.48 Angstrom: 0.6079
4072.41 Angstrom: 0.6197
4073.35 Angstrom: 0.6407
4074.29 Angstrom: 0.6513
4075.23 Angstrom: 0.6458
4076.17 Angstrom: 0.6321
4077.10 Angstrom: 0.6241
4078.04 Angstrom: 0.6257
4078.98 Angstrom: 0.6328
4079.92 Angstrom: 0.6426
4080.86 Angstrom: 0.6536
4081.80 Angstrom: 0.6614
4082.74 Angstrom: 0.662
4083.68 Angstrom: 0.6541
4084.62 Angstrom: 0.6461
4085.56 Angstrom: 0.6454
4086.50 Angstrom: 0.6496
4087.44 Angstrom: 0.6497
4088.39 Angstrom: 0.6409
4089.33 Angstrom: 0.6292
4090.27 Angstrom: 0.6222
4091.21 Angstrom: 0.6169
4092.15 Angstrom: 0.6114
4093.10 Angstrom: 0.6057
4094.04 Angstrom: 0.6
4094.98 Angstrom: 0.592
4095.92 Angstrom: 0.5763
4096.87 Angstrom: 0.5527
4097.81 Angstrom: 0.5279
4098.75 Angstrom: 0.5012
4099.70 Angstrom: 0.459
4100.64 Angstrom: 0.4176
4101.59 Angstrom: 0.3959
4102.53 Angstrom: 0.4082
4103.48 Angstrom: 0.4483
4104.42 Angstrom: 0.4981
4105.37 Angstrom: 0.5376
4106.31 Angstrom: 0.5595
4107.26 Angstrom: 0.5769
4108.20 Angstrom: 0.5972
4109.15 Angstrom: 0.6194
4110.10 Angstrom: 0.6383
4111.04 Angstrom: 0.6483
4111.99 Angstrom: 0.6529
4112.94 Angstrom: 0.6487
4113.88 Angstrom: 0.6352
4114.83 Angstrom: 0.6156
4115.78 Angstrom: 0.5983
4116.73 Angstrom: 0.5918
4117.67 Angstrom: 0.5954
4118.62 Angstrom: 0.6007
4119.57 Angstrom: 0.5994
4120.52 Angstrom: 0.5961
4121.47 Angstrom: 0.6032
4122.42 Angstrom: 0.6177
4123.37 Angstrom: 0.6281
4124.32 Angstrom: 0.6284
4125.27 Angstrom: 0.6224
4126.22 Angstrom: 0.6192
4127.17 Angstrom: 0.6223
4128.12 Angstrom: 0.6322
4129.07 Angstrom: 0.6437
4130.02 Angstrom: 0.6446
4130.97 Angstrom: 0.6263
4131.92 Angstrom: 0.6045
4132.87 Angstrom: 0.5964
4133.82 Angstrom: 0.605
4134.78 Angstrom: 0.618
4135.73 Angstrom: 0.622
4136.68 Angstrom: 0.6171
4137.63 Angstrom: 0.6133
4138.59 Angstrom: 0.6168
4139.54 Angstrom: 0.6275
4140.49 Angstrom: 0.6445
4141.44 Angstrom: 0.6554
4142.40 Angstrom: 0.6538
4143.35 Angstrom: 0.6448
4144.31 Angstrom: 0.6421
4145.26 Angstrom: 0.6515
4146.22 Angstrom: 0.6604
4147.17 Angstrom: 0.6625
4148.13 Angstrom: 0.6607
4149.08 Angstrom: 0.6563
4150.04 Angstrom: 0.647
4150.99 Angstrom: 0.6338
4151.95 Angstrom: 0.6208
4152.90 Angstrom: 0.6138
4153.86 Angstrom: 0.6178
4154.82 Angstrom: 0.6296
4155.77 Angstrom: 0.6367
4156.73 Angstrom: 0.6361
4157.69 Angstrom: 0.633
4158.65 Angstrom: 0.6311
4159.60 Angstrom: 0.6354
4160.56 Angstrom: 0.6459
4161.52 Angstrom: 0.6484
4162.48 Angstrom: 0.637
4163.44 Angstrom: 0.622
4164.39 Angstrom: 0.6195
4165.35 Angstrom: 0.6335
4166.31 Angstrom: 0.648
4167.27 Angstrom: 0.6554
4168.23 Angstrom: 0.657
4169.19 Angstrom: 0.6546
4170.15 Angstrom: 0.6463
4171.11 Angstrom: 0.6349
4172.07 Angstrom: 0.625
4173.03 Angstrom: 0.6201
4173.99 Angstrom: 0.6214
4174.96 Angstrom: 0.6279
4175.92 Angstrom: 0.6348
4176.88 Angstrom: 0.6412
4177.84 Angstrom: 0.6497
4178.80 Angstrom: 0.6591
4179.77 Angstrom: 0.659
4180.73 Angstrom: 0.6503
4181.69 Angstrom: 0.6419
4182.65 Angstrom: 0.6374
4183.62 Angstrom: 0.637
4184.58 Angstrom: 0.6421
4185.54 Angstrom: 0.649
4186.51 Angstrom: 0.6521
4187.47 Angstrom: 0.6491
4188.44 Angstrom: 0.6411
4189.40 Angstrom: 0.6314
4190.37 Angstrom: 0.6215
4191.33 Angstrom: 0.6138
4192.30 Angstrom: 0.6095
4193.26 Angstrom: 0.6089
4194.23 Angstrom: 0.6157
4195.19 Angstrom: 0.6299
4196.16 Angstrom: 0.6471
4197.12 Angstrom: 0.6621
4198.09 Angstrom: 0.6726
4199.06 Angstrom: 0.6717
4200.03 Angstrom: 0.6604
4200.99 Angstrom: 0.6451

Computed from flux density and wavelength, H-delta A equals 3.3 Angstrom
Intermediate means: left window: 0.637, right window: 0.634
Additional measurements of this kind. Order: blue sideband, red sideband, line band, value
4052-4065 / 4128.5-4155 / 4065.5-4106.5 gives 2.4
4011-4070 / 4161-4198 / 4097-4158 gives 3.6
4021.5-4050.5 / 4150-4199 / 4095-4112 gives 2.9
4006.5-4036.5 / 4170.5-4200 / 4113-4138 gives 1.0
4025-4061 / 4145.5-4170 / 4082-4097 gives 0.4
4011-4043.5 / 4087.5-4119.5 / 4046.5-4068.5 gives -0.9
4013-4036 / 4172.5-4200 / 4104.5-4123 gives 1.1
